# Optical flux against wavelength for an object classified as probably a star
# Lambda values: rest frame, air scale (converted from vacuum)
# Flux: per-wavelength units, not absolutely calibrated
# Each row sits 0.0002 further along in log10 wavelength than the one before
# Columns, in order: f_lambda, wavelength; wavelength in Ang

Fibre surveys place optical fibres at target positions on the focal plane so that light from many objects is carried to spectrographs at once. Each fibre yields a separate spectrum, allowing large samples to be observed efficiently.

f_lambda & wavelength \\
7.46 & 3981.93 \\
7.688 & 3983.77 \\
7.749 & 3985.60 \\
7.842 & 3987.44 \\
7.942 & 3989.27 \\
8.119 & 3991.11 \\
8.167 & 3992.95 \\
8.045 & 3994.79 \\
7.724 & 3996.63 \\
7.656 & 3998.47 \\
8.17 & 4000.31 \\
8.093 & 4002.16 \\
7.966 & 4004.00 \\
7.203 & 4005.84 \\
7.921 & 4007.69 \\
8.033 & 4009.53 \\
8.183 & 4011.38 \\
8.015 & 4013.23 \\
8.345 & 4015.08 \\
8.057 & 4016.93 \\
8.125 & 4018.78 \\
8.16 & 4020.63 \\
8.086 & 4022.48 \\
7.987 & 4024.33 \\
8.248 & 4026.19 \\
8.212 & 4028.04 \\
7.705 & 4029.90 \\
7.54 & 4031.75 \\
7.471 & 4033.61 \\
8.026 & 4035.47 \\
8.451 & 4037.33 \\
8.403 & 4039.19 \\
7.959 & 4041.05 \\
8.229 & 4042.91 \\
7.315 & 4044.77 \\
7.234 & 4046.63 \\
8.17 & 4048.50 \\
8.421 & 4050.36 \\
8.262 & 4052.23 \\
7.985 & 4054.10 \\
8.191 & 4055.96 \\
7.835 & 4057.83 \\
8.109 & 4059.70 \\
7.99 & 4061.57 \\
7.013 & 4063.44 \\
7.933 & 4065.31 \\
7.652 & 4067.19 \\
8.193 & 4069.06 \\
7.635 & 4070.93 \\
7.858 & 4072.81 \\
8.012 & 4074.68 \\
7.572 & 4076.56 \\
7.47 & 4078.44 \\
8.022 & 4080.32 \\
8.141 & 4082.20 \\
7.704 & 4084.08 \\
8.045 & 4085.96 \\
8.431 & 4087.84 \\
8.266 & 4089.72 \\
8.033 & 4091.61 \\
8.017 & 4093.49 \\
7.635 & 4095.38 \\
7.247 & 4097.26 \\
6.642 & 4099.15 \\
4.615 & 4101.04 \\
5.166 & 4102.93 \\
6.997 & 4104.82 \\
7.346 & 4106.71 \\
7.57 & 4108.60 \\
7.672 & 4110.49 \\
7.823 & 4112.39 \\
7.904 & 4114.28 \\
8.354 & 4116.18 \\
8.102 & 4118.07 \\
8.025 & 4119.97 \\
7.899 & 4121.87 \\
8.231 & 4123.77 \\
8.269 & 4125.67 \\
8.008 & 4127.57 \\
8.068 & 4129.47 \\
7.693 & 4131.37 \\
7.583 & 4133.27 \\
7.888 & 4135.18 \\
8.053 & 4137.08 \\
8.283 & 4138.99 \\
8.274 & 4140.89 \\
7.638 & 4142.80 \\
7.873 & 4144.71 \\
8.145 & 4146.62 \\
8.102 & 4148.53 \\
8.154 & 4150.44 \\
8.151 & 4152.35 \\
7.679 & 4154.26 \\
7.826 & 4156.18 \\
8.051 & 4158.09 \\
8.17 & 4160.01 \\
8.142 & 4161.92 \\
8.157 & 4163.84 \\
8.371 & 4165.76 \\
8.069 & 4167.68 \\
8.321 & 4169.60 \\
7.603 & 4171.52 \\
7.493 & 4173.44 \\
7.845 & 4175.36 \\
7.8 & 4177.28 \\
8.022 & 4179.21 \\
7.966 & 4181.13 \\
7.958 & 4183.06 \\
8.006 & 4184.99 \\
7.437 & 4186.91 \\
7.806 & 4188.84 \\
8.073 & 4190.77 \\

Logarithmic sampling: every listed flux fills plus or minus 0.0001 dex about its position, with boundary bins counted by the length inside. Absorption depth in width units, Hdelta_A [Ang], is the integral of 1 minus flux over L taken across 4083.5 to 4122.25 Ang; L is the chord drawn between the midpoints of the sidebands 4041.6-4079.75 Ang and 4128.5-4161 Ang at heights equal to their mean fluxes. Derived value 2.1 Ang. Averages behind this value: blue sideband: 7.86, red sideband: 7.98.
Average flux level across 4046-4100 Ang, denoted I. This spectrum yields 7.86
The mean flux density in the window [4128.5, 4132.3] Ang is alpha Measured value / 7.89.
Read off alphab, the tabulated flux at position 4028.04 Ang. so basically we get 8.212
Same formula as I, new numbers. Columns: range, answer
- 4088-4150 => 7.68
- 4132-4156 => 7.98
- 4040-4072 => 7.89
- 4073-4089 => 7.93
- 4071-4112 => 7.46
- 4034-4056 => 8.03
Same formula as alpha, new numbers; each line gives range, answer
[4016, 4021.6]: 8.12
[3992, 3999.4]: 7.9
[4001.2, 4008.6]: 7.79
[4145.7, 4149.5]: 8.13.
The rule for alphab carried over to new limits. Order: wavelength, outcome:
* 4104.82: 6.997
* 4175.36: 7.845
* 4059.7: 8.109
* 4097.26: 7.247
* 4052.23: 8.262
